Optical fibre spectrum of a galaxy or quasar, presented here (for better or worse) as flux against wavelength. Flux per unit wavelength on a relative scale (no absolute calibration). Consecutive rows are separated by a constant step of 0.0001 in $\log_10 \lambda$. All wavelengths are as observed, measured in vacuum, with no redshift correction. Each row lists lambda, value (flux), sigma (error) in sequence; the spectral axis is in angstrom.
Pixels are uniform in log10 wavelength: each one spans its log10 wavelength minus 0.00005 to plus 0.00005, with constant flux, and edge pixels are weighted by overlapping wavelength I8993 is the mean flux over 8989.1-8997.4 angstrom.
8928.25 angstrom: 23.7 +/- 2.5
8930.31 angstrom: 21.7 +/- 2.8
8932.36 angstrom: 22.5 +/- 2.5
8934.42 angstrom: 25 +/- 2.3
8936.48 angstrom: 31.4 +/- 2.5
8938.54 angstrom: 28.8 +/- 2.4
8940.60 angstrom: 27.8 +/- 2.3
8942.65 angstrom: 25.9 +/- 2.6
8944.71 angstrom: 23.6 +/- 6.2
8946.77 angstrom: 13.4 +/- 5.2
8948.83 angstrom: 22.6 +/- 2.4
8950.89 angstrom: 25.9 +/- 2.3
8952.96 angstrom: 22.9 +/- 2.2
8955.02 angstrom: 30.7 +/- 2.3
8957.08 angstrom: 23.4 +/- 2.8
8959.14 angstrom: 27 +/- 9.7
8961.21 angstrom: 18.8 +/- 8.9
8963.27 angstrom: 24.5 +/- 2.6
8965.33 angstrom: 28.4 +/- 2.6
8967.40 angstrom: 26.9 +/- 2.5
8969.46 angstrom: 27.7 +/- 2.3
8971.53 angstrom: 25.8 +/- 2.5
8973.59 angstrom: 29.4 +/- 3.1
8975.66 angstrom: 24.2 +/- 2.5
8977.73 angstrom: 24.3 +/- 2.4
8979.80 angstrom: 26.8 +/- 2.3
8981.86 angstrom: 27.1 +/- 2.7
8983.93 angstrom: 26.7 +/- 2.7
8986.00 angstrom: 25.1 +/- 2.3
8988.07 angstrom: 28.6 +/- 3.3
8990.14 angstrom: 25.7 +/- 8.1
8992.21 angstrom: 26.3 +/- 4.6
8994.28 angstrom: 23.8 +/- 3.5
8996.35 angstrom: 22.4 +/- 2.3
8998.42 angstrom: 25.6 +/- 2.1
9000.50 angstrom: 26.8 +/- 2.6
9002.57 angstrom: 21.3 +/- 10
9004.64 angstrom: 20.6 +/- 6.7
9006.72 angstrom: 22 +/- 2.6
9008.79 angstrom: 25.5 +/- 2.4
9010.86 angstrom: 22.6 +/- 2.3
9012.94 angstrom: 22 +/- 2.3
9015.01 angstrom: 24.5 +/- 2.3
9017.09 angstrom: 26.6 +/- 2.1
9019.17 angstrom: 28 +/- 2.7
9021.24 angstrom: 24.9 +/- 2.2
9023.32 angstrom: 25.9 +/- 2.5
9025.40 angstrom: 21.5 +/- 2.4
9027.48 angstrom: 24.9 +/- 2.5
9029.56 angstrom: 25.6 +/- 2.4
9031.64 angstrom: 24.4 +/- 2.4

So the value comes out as 24.6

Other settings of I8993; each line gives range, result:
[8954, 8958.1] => 27.1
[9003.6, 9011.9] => 22.7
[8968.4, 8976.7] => 26.8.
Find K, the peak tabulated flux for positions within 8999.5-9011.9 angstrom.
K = 26.8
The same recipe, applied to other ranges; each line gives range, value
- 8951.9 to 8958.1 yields 30.7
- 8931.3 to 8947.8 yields 31.4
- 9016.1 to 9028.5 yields 28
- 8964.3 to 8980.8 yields 29.4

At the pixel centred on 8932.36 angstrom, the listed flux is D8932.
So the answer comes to 22.5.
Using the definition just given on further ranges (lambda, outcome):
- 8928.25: 23.7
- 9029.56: 25.6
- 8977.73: 24.3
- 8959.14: 27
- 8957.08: 23.4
